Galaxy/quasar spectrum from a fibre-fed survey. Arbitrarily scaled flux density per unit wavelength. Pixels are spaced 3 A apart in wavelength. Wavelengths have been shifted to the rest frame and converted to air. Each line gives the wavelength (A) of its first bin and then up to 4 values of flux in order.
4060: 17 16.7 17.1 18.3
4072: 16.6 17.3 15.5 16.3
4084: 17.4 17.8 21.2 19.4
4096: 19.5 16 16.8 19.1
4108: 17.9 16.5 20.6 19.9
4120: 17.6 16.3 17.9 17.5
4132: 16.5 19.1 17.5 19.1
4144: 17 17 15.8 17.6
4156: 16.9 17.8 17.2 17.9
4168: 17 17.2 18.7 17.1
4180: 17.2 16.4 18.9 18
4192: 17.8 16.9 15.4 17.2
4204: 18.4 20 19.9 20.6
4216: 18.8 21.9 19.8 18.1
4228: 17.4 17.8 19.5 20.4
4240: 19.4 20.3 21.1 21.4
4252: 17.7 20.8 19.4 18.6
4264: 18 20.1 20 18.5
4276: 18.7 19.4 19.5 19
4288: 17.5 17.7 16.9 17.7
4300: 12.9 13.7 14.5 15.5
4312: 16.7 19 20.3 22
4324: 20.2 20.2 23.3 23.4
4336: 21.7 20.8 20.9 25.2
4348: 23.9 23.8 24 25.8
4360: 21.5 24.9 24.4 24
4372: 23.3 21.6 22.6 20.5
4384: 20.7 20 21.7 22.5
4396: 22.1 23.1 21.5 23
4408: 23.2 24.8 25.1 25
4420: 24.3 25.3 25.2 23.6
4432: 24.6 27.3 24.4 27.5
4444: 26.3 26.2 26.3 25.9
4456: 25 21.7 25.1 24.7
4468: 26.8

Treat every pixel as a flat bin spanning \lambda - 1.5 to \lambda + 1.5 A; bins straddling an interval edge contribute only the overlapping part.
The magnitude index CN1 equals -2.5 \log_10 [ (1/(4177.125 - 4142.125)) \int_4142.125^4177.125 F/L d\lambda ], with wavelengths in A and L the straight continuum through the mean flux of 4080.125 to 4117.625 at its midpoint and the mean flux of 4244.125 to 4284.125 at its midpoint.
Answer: 0.088 mag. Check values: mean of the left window 18.3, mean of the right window 19.5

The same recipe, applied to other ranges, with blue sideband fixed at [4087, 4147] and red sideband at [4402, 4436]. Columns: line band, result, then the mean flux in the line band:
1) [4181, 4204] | 0.14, 17.3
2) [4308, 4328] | 0.17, 19.2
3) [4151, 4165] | 0.10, 17.4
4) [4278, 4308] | 0.28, 16.8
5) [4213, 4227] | 0.03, 19.7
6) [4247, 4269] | 0.09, 19.5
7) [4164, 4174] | 0.10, 17.5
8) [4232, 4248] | 0.03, 20.1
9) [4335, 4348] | 0.02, 22.4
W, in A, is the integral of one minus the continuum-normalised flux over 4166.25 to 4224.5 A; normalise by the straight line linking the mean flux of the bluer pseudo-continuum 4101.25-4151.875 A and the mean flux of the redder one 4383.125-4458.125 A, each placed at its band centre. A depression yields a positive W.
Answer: 3.10 A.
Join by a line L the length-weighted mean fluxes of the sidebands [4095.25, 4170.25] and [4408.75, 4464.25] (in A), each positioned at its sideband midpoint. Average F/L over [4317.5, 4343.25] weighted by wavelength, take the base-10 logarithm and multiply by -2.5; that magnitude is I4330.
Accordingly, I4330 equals 0.05 mag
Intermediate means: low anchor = 17.7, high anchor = 25.2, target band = 21.5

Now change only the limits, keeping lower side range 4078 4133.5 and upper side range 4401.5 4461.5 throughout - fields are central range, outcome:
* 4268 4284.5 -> 0.12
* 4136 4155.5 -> 0.09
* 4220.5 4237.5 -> 0.10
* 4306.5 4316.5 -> 0.31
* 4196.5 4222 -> 0.06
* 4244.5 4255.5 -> 0.04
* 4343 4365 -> -0.04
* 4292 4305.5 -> 0.39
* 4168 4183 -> 0.12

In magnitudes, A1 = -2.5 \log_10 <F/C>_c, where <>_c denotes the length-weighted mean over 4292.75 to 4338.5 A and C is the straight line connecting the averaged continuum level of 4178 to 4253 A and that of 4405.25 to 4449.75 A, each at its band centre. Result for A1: 0.176 mag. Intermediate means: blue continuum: 18.8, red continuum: 25.2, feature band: 18.6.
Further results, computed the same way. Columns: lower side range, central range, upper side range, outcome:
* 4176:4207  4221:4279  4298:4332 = -0.091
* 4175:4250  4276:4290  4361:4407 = 0.081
